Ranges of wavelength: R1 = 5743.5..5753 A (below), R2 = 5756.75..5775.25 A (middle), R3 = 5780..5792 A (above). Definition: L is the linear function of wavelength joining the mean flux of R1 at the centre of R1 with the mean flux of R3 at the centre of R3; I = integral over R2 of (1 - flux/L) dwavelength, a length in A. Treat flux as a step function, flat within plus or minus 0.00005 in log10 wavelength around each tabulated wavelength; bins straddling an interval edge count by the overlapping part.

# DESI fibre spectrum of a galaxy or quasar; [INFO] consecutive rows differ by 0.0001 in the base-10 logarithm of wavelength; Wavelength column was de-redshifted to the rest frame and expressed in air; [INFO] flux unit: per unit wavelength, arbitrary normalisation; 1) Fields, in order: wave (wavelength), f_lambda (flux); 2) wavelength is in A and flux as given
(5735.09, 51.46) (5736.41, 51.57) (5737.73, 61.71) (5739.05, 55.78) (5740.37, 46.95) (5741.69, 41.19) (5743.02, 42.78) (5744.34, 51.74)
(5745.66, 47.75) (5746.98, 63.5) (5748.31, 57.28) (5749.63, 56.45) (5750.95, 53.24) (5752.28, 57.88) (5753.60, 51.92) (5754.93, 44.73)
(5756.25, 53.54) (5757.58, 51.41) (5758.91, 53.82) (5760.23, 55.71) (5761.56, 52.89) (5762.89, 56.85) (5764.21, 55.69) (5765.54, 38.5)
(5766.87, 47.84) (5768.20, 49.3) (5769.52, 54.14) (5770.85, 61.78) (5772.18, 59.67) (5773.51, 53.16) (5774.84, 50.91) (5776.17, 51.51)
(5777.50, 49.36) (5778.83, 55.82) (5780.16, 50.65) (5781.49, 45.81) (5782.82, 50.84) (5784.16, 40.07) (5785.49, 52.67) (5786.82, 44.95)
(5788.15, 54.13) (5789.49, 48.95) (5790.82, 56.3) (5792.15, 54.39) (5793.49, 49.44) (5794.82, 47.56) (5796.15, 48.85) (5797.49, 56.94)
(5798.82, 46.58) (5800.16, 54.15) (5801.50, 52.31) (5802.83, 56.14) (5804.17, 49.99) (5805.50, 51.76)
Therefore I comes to -0.2 A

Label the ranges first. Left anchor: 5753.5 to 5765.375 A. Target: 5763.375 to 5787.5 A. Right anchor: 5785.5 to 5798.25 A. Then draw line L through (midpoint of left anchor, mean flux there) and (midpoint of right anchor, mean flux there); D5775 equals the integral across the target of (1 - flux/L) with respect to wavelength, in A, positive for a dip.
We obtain 0.5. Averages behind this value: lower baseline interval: 52.4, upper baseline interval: 51.3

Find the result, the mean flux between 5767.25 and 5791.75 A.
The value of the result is 51.7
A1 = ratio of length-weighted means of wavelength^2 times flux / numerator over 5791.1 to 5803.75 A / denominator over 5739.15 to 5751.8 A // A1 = 1.0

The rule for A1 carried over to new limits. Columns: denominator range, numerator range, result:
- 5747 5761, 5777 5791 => 0.93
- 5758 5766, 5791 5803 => 1.00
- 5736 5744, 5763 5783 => 1.05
